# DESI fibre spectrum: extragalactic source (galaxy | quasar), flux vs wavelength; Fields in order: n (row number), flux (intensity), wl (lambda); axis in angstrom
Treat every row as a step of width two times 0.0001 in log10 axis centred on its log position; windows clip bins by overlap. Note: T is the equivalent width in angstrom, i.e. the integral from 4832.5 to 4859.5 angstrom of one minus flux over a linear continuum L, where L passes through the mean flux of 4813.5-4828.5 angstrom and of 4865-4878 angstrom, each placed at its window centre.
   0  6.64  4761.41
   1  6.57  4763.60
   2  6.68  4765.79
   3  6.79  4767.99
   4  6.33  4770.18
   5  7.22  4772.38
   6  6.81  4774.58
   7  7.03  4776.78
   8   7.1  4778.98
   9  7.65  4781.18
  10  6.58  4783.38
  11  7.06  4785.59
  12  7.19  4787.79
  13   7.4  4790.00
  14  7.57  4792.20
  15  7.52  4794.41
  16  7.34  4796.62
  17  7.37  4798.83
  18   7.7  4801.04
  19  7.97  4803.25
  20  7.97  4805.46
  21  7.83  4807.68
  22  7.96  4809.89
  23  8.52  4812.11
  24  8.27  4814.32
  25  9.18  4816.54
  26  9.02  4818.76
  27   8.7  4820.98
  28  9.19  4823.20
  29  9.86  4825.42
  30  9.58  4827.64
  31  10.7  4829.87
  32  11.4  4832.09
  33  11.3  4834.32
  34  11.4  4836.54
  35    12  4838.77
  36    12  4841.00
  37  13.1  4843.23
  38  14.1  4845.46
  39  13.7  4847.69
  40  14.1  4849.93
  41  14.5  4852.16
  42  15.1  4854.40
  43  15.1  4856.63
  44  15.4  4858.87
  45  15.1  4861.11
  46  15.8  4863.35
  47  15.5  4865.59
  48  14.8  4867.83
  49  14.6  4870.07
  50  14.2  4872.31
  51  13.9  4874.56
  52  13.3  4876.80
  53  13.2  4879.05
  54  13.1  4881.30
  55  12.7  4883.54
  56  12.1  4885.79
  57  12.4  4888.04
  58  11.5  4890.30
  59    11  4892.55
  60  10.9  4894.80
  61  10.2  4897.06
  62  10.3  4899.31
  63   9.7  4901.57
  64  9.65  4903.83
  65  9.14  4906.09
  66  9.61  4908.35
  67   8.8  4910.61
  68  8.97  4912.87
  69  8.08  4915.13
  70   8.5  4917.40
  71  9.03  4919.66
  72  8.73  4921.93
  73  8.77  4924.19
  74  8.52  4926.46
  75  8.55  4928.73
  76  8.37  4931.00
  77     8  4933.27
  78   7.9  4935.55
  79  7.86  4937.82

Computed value -3.83 angstrom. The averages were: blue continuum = 9.12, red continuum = 14.3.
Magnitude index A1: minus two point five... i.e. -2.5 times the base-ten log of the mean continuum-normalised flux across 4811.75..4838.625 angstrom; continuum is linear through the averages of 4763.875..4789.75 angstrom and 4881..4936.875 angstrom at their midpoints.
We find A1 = -0.23 mag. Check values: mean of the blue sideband 6.95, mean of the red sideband 9.72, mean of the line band 9.88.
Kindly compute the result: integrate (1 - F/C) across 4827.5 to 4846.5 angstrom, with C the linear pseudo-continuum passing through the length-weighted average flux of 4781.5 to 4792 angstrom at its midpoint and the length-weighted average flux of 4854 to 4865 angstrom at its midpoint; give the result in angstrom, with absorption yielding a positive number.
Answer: 1.5 angstrom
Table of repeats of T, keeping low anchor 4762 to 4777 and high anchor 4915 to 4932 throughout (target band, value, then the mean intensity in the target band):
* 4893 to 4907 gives -2.9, 10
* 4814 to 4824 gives -2.1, 8.91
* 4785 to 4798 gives -0.6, 7.36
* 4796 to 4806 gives -0.7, 7.67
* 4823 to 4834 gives -4.2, 10.3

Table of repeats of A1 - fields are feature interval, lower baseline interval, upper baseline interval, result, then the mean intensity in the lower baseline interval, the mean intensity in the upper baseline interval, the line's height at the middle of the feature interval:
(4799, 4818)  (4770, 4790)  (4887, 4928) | -0.07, 7.05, 9.64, 7.63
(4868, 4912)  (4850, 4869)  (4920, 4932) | 0.05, 15.1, 8.62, 12.1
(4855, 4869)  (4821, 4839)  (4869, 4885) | -0.21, 10.5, 13.5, 12.6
